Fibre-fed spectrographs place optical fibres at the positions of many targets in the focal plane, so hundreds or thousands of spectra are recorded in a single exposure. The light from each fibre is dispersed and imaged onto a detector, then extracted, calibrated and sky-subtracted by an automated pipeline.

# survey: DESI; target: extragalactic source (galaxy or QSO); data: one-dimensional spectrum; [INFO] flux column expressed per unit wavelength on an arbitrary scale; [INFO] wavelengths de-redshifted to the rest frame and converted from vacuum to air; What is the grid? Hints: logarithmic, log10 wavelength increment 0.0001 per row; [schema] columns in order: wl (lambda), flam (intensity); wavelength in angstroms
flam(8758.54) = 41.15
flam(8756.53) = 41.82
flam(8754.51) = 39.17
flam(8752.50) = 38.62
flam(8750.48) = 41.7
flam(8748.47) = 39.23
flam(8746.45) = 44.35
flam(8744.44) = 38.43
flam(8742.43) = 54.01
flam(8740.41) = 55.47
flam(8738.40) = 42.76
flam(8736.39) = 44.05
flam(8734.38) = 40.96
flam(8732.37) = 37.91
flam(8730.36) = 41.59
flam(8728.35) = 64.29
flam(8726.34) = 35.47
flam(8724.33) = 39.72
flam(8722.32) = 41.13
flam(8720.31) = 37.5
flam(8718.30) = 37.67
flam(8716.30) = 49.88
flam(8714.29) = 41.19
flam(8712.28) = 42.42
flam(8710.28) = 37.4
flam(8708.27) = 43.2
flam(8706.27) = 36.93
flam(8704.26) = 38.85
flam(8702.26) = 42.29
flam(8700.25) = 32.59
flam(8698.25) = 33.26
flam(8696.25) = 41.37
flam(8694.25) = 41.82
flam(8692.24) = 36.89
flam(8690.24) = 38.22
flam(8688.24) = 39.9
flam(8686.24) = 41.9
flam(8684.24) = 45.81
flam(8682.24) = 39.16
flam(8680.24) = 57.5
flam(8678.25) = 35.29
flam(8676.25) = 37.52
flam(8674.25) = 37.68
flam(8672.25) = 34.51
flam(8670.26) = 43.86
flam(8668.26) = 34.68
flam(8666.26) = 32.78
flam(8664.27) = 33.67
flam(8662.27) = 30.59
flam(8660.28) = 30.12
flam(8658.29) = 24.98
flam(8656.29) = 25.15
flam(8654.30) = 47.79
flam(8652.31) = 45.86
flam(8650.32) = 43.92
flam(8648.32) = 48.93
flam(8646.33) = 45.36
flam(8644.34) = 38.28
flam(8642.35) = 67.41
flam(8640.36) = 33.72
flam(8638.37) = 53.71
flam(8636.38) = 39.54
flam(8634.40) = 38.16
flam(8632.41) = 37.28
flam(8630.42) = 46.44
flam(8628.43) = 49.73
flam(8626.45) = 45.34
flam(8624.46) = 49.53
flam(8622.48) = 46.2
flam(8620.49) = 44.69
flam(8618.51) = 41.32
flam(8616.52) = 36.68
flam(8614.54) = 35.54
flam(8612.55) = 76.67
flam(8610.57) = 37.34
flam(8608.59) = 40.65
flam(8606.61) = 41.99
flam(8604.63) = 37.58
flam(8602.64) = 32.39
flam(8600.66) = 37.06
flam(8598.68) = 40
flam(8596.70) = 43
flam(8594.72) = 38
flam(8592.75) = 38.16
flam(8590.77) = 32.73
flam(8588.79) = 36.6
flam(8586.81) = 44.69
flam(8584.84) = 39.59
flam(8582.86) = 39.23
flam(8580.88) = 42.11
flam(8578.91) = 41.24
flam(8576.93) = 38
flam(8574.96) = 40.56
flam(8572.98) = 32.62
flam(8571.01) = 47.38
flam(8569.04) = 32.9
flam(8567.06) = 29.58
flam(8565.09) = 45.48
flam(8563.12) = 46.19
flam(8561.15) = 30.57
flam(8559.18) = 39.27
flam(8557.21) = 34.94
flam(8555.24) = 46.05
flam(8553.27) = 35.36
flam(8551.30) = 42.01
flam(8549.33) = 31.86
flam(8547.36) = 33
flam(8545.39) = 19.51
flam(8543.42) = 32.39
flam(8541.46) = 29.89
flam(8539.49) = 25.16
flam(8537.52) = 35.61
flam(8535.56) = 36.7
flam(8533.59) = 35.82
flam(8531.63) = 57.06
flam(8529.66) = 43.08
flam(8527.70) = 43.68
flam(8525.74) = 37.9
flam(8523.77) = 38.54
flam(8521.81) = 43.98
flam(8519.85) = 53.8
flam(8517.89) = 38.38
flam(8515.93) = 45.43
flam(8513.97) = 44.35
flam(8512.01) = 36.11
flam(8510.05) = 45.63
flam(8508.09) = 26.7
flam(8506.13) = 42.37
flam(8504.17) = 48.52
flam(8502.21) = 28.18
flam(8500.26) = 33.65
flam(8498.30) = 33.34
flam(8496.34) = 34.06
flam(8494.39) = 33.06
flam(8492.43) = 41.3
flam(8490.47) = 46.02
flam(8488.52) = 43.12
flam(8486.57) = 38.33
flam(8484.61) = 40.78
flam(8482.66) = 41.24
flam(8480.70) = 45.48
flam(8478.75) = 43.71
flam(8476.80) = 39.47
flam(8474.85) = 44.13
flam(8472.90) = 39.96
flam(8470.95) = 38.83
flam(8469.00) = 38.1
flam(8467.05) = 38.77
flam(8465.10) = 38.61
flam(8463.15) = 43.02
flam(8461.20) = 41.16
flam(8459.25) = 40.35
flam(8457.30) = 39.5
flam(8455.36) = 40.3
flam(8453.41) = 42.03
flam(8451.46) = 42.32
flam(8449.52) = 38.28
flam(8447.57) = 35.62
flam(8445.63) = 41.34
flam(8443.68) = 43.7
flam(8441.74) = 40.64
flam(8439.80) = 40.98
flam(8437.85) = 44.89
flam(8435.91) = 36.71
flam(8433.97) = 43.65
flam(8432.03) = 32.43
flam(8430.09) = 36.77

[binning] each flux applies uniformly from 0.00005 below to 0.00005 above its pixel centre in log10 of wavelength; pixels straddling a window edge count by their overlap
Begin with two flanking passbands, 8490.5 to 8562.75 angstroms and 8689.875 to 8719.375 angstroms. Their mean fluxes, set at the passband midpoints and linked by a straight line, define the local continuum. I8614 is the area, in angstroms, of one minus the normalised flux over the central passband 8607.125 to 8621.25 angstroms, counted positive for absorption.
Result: -2.14 angstroms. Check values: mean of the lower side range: 37.9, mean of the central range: 44.6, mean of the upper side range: 39.6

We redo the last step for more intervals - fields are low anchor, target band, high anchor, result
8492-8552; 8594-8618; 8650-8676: -3.26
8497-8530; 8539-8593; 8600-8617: 5.78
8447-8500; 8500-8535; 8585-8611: -1.71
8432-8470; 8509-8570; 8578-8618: 3.15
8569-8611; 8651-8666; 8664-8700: 1.90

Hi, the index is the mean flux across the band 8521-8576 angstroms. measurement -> 37.4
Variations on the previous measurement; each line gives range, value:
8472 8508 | 39.5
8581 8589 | 40.6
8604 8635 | 44.2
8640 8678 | 38.8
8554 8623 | 40.1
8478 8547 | 38.9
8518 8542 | 40.2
